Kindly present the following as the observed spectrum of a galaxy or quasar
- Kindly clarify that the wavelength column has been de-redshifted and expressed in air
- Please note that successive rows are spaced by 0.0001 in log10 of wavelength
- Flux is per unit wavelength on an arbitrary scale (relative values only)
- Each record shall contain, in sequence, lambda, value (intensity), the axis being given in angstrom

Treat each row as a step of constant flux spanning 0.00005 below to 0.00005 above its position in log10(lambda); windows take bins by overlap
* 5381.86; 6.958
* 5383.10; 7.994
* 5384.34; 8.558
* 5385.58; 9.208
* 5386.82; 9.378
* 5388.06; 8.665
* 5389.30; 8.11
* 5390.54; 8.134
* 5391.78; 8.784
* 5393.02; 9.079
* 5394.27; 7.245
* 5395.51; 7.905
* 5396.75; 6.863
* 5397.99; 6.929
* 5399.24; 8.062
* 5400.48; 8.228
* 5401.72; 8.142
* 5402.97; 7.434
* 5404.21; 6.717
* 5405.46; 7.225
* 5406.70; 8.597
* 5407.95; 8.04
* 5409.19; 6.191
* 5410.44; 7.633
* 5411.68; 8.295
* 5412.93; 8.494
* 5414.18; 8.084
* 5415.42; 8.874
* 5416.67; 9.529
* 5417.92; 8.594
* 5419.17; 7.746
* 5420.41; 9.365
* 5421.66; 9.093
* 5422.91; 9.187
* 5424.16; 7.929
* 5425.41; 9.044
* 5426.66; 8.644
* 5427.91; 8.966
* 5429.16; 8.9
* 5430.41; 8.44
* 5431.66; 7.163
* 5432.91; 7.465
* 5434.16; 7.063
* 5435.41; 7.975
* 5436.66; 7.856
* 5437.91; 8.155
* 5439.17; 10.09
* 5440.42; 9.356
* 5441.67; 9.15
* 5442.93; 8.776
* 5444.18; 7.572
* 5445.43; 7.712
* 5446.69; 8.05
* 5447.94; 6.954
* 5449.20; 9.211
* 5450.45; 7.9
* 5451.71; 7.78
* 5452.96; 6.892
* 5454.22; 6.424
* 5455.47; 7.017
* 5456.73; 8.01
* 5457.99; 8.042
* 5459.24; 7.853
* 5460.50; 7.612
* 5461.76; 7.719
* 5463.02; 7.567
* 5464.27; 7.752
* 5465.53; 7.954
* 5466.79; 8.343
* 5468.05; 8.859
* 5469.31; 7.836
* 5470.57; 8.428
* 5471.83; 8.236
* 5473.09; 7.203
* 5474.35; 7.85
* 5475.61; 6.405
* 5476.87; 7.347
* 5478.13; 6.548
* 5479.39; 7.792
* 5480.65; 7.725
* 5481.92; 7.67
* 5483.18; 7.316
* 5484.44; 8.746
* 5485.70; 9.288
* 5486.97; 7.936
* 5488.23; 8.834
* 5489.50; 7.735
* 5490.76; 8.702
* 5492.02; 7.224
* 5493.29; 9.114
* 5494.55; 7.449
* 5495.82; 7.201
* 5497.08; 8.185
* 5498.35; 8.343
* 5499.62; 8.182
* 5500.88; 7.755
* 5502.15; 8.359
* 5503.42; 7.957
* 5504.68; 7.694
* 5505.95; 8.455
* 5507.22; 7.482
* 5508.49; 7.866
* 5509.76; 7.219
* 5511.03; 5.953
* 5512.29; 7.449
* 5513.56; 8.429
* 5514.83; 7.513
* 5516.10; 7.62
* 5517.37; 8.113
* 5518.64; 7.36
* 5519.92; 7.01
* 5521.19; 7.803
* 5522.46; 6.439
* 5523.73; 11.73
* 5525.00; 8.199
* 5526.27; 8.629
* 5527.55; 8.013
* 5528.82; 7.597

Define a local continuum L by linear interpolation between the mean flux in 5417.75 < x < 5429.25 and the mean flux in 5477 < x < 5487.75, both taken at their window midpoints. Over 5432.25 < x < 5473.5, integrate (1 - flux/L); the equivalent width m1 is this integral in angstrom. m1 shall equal 1.7 angstrom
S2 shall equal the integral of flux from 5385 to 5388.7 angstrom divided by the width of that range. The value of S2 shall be 9.08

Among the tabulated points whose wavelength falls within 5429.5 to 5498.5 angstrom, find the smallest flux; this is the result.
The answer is 6.405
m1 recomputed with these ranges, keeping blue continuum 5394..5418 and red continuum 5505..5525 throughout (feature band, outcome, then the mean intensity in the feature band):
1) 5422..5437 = -0.79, 8.24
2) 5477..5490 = -0.24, 7.94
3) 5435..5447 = -1.02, 8.49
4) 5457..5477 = -0.05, 7.83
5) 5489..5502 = -0.36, 8.01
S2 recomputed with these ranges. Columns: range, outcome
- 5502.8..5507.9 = 7.9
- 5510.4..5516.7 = 7.4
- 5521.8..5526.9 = 8.76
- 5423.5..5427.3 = 8.54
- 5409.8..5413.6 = 8.12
